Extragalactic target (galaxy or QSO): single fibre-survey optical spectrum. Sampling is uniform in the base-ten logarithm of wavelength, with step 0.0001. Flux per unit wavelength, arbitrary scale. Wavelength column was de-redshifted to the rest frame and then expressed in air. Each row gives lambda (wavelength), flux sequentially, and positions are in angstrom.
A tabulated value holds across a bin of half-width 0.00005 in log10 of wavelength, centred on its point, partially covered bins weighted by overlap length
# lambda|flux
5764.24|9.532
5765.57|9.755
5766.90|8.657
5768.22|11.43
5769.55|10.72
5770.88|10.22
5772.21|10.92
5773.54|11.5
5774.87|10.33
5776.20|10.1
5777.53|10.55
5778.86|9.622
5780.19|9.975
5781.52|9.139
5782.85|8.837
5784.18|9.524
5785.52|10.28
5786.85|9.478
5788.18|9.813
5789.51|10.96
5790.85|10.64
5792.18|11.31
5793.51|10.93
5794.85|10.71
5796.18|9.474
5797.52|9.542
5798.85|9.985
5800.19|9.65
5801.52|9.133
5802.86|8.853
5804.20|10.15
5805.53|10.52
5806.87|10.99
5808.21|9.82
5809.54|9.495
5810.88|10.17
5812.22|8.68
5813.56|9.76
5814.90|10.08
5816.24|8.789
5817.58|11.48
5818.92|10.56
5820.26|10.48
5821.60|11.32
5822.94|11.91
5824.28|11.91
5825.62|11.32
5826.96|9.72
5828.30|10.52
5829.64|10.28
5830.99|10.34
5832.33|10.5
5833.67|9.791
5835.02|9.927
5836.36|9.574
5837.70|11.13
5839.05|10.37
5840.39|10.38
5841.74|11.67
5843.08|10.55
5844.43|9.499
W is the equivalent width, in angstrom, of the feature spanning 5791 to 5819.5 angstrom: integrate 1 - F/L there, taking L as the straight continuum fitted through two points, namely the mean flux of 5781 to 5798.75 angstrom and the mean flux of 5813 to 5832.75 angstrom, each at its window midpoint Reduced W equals 0.8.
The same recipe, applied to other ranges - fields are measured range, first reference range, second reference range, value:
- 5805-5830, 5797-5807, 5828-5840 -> -1.0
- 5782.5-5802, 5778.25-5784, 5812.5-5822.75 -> -0.7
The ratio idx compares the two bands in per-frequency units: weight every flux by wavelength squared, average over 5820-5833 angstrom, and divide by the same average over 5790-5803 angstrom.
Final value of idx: 1.09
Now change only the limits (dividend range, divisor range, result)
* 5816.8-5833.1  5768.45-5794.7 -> 1.07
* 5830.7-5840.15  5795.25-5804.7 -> 1.08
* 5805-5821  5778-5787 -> 1.06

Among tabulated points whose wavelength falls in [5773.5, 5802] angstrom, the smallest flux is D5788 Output 8.837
